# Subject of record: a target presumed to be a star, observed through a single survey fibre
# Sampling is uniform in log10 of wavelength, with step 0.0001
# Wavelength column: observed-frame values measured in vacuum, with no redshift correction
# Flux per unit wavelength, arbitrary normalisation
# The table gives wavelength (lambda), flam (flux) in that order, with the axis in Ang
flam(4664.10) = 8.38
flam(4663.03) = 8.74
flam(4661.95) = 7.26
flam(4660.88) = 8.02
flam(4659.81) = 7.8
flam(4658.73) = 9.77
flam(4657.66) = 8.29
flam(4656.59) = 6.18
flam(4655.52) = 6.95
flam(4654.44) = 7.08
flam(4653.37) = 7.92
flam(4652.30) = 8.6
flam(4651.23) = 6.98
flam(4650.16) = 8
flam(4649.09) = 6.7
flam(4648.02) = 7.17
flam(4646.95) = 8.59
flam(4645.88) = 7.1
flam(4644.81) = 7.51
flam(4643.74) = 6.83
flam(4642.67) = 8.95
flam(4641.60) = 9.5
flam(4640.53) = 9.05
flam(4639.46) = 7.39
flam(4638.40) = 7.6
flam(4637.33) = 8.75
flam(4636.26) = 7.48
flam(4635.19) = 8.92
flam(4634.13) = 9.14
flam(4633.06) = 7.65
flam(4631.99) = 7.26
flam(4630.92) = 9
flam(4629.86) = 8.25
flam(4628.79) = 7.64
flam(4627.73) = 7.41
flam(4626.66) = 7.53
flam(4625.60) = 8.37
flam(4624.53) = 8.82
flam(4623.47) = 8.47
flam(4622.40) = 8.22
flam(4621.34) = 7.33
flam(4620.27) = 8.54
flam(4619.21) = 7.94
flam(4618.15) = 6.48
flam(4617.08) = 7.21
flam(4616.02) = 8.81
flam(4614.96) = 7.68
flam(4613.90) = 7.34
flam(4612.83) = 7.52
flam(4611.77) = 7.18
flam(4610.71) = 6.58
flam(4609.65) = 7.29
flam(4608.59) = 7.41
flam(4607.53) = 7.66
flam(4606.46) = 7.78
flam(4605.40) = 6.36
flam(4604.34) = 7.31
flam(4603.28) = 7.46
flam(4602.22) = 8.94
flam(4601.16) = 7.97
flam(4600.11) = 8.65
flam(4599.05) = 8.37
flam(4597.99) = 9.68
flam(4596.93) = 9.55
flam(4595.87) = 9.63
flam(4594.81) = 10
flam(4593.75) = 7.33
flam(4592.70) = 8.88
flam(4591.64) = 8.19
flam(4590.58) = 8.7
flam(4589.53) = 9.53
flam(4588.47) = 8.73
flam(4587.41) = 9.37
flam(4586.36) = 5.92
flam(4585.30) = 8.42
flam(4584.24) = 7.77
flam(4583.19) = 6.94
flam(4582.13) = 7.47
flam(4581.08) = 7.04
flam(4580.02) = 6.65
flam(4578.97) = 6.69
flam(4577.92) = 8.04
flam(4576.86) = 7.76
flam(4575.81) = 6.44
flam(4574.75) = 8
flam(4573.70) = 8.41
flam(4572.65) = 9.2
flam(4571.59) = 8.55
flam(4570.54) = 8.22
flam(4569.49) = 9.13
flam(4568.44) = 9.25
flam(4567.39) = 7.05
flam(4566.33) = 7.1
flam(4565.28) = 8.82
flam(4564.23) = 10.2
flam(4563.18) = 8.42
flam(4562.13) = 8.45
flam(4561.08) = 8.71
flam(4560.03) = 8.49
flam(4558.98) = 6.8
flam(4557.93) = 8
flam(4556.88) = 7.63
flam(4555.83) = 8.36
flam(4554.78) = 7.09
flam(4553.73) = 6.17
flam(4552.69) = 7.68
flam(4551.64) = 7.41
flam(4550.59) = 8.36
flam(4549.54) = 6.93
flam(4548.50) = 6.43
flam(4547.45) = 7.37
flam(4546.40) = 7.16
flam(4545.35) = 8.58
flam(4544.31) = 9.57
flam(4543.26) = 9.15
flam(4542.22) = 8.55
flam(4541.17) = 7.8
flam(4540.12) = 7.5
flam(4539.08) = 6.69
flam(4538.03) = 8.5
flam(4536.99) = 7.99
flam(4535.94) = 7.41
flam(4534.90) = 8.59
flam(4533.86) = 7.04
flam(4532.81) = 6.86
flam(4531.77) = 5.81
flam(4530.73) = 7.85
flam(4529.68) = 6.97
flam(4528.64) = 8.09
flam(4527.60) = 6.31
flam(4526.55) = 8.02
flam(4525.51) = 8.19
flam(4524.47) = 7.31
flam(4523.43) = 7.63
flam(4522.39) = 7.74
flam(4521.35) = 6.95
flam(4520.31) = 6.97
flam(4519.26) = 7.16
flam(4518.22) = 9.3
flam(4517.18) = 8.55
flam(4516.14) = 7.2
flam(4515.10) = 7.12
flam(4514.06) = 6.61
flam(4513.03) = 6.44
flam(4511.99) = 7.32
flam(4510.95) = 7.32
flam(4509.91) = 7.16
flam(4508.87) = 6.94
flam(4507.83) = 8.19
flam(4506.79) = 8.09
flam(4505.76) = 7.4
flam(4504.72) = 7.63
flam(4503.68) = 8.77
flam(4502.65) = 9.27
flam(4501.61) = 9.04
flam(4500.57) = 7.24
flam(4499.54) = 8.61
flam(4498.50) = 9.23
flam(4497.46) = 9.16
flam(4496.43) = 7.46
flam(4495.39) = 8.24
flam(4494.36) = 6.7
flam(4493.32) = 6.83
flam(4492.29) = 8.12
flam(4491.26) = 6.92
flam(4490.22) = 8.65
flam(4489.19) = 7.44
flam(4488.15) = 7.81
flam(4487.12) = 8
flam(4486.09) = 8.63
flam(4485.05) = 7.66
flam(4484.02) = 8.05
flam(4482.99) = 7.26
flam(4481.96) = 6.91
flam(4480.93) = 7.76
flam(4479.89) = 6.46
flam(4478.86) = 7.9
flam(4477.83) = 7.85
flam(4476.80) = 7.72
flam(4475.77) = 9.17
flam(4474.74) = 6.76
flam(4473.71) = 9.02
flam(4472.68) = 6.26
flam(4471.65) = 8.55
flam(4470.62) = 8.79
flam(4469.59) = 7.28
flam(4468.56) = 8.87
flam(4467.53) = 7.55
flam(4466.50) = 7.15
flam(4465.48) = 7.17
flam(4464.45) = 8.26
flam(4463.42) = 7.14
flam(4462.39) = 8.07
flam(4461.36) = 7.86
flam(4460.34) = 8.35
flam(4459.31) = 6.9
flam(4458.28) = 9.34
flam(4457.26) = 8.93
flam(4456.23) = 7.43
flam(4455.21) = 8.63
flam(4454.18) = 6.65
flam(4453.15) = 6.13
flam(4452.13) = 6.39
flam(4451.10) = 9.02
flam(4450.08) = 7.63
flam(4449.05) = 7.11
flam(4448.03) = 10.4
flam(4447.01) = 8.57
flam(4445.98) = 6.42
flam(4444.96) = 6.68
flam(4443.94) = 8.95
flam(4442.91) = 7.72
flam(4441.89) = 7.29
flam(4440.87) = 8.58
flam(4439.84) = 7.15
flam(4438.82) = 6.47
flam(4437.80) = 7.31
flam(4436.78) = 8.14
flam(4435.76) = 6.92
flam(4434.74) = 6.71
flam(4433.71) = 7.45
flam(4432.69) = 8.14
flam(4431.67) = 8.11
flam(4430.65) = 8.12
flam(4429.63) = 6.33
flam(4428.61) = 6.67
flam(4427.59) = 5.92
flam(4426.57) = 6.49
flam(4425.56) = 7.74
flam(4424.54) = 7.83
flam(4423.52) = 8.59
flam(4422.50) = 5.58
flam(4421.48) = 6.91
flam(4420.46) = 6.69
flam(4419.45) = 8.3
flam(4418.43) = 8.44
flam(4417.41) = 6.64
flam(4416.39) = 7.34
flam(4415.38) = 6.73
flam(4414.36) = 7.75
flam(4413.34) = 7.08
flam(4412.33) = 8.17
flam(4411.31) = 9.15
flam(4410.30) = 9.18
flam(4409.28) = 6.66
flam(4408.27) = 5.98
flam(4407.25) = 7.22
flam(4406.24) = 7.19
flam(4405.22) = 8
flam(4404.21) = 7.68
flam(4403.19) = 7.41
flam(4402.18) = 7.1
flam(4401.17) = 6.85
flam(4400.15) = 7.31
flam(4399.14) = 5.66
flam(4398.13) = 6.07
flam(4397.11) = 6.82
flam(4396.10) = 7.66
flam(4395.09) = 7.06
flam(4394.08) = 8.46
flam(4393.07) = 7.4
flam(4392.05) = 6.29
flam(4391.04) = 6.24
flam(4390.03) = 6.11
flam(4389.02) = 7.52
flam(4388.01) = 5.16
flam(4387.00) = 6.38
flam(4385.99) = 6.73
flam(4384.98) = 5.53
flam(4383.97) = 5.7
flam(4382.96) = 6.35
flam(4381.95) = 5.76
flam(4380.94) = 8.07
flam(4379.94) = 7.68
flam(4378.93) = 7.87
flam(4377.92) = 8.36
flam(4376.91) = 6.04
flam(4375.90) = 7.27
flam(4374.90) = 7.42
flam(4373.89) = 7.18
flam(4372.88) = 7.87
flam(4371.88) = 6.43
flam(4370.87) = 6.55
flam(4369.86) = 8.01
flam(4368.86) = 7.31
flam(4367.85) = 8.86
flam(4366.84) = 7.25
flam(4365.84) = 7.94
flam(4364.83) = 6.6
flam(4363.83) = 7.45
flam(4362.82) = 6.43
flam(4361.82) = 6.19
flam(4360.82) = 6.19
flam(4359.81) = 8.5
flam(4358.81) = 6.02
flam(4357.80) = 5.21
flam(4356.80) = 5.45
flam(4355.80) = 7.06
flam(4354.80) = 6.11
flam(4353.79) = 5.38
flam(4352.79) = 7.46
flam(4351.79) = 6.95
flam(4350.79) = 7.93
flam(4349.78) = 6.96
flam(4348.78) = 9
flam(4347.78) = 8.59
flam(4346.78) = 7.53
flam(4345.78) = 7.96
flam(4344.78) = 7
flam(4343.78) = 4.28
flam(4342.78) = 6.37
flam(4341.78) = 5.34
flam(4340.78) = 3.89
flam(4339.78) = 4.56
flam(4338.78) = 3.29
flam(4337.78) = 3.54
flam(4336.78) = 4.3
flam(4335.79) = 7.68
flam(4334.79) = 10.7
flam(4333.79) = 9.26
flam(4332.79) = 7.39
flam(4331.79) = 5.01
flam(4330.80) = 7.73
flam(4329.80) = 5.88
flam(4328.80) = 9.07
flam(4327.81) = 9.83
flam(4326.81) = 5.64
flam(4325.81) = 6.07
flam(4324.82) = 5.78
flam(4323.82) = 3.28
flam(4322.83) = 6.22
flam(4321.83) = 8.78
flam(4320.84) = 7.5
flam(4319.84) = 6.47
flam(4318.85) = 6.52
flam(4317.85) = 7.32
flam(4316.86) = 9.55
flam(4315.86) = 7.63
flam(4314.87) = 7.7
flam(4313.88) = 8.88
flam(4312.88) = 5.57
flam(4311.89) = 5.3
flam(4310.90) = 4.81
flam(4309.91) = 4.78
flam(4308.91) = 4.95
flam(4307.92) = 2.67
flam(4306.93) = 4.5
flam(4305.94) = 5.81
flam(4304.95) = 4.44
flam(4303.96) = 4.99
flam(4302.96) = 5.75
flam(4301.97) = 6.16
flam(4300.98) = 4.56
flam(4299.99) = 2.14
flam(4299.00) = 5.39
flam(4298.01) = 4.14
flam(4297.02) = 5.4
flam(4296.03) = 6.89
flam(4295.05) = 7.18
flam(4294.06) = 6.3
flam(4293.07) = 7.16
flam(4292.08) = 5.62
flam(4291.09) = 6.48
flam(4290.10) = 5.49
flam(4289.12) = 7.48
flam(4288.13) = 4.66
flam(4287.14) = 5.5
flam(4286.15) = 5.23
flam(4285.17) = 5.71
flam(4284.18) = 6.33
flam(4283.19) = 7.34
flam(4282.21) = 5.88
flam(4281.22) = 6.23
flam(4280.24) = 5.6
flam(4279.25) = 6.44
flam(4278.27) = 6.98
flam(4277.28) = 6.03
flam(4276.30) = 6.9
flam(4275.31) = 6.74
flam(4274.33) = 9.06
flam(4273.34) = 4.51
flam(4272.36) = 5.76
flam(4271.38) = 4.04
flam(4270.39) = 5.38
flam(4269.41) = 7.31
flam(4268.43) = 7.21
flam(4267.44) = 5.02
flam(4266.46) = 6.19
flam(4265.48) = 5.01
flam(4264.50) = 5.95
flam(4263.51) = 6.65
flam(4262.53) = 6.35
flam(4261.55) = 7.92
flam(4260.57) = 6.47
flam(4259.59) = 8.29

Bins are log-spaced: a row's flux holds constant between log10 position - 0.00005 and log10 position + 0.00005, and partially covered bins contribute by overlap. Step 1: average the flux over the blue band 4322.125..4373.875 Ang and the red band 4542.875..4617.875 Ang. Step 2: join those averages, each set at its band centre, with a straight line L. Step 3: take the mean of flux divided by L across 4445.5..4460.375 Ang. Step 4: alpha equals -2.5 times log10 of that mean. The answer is -0.08 mag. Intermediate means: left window 6.71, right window 7.98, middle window 7.84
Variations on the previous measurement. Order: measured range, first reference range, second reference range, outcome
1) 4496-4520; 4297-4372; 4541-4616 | -0.05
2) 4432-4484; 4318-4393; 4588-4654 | -0.07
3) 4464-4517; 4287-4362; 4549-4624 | -0.06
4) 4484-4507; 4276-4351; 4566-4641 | -0.10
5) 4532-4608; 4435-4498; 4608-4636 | -0.03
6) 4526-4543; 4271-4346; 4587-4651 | 0.00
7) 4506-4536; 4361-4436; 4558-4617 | 0.05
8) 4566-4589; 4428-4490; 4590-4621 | 0.02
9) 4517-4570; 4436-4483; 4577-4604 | 0.03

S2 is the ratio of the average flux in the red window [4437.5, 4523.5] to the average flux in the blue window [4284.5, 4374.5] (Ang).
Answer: 1.2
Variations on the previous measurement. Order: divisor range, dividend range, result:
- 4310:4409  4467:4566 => 1.14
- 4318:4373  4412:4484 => 1.13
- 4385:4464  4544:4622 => 1.08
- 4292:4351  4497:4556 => 1.23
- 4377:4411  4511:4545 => 1.09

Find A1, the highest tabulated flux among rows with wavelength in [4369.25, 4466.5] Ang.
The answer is 10.4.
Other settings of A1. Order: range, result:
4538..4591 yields 10.2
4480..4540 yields 9.3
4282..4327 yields 9.55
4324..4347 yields 10.7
